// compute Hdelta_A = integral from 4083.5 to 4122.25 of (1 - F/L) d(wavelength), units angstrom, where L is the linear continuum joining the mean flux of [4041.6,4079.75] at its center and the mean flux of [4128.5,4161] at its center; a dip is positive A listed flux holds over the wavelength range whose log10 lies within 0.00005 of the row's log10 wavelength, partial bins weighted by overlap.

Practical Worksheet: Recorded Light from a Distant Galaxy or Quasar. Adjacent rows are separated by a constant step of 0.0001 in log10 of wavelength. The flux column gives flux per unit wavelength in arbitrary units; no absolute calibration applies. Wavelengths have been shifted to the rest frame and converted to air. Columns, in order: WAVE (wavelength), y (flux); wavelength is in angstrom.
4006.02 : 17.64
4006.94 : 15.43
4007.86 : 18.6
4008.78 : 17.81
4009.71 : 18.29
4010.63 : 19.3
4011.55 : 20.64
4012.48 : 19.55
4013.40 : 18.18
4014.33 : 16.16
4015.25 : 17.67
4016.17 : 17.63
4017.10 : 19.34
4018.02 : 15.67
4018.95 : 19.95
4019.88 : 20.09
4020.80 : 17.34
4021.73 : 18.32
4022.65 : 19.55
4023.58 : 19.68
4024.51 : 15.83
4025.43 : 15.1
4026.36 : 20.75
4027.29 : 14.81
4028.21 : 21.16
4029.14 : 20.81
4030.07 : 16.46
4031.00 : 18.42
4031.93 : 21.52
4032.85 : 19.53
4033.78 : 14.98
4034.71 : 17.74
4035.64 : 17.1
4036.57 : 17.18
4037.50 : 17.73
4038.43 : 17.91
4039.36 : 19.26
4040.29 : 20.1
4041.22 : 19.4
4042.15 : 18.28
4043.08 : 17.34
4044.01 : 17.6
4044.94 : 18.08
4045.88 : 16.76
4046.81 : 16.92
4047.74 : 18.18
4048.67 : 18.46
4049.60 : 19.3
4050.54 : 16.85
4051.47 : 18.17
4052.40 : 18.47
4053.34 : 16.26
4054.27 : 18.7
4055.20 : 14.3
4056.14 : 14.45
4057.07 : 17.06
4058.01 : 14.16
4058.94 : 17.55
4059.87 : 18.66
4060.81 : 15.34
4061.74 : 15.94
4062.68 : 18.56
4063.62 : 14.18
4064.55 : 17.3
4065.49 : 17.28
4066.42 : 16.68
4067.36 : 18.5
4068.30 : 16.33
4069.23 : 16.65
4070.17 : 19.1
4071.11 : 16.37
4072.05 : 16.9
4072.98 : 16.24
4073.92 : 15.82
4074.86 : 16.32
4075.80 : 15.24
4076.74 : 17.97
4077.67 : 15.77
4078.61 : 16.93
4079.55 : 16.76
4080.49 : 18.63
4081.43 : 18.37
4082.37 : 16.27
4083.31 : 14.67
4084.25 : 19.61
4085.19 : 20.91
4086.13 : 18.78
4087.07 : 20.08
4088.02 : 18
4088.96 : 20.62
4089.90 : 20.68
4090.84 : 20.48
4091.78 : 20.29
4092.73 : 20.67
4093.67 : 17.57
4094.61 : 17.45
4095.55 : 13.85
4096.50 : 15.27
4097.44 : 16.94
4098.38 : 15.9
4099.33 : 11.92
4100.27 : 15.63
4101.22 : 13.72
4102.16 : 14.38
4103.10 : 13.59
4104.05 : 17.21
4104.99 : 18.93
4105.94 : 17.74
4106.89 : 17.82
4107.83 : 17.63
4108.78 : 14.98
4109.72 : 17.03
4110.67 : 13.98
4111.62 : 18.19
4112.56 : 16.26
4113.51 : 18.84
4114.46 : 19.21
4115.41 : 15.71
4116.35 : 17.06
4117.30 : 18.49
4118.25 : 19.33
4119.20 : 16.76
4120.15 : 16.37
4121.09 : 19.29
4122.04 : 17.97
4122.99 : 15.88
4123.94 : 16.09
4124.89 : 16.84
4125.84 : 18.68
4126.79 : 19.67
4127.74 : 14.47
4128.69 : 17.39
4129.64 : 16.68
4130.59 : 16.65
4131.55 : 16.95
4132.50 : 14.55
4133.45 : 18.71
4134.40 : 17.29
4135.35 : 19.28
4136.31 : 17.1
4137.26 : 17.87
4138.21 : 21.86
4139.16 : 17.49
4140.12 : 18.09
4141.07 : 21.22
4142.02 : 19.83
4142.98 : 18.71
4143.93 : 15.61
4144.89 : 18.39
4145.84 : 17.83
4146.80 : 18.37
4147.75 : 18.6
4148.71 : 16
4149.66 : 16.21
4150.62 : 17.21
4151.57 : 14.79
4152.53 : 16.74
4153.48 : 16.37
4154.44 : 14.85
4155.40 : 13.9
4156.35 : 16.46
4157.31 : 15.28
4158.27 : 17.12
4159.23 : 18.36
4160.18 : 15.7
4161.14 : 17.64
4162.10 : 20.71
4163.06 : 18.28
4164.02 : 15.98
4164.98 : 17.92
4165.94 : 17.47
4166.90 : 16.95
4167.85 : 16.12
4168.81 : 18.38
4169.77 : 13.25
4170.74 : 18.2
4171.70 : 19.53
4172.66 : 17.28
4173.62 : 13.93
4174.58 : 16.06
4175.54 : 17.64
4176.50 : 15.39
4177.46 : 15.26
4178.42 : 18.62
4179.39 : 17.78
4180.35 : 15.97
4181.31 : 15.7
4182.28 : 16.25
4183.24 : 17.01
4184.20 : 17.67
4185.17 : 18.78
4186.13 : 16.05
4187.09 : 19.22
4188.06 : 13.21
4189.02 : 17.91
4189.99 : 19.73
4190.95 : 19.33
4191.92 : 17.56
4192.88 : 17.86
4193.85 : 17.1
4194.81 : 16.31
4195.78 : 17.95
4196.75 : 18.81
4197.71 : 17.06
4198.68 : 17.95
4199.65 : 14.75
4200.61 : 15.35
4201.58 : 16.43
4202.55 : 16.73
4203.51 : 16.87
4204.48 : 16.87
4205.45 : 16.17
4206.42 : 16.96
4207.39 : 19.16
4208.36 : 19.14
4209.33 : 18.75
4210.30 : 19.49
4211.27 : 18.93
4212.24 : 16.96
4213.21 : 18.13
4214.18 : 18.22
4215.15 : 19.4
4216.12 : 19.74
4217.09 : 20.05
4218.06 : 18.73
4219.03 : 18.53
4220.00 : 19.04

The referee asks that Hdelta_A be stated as -0.7 angstrom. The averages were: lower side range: 17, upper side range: 17.3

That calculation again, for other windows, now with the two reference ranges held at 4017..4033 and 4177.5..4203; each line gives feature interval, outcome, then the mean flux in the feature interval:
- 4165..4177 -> 0.4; 16.7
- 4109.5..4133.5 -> 0.8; 17.2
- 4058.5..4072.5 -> 0.9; 17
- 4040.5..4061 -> 1.1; 17.3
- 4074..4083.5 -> 0.7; 16.7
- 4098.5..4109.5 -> 1.3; 15.8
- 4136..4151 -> -0.5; 18.2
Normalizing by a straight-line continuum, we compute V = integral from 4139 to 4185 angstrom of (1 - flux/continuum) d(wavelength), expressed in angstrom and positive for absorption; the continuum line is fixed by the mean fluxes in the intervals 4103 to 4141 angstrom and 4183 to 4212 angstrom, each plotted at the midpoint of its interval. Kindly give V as 1.09 angstrom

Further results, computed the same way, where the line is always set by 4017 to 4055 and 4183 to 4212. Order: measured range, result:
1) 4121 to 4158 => 0.9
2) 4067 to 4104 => 1.6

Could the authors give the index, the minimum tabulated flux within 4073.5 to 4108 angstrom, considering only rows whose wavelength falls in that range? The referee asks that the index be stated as 11.92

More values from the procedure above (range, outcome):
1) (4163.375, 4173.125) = 13.25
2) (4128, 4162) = 13.9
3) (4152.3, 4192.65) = 13.21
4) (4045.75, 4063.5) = 14.16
